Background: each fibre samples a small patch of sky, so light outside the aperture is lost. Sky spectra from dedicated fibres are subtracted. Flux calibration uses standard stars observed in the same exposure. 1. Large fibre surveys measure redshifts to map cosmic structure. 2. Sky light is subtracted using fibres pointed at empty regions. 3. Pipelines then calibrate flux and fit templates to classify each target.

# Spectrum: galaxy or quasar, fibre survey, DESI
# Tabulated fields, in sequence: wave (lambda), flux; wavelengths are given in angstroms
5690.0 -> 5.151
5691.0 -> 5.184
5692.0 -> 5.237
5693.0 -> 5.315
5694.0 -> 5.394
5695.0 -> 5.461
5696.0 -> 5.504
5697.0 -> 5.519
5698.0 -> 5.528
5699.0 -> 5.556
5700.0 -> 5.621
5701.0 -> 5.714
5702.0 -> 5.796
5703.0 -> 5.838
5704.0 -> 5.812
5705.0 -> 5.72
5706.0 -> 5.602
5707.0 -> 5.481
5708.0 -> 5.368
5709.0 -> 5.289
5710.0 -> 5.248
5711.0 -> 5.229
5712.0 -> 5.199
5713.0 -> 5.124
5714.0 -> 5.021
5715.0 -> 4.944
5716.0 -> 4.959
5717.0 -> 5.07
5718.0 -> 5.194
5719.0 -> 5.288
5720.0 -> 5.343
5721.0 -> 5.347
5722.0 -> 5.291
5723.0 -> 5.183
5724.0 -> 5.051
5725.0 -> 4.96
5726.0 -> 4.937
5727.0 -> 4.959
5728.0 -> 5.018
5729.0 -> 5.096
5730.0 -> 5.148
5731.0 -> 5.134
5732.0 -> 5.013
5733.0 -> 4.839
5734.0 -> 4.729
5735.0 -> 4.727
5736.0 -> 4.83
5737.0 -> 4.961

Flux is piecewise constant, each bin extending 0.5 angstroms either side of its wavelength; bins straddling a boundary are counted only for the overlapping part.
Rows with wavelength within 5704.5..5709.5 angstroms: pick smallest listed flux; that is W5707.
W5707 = 5.289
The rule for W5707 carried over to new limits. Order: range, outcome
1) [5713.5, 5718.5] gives 4.944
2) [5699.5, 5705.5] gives 5.621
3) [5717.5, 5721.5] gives 5.194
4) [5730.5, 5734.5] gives 4.729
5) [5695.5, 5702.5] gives 5.504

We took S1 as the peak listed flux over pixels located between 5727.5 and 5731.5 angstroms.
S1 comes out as 5.148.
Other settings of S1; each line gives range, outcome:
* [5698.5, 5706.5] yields 5.838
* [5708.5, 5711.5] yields 5.289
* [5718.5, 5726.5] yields 5.347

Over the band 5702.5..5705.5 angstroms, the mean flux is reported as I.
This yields 5.79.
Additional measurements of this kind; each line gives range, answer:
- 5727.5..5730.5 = 5.09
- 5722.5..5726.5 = 5.03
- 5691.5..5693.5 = 5.28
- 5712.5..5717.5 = 5.02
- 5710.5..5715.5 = 5.1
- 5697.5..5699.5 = 5.54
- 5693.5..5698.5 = 5.48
